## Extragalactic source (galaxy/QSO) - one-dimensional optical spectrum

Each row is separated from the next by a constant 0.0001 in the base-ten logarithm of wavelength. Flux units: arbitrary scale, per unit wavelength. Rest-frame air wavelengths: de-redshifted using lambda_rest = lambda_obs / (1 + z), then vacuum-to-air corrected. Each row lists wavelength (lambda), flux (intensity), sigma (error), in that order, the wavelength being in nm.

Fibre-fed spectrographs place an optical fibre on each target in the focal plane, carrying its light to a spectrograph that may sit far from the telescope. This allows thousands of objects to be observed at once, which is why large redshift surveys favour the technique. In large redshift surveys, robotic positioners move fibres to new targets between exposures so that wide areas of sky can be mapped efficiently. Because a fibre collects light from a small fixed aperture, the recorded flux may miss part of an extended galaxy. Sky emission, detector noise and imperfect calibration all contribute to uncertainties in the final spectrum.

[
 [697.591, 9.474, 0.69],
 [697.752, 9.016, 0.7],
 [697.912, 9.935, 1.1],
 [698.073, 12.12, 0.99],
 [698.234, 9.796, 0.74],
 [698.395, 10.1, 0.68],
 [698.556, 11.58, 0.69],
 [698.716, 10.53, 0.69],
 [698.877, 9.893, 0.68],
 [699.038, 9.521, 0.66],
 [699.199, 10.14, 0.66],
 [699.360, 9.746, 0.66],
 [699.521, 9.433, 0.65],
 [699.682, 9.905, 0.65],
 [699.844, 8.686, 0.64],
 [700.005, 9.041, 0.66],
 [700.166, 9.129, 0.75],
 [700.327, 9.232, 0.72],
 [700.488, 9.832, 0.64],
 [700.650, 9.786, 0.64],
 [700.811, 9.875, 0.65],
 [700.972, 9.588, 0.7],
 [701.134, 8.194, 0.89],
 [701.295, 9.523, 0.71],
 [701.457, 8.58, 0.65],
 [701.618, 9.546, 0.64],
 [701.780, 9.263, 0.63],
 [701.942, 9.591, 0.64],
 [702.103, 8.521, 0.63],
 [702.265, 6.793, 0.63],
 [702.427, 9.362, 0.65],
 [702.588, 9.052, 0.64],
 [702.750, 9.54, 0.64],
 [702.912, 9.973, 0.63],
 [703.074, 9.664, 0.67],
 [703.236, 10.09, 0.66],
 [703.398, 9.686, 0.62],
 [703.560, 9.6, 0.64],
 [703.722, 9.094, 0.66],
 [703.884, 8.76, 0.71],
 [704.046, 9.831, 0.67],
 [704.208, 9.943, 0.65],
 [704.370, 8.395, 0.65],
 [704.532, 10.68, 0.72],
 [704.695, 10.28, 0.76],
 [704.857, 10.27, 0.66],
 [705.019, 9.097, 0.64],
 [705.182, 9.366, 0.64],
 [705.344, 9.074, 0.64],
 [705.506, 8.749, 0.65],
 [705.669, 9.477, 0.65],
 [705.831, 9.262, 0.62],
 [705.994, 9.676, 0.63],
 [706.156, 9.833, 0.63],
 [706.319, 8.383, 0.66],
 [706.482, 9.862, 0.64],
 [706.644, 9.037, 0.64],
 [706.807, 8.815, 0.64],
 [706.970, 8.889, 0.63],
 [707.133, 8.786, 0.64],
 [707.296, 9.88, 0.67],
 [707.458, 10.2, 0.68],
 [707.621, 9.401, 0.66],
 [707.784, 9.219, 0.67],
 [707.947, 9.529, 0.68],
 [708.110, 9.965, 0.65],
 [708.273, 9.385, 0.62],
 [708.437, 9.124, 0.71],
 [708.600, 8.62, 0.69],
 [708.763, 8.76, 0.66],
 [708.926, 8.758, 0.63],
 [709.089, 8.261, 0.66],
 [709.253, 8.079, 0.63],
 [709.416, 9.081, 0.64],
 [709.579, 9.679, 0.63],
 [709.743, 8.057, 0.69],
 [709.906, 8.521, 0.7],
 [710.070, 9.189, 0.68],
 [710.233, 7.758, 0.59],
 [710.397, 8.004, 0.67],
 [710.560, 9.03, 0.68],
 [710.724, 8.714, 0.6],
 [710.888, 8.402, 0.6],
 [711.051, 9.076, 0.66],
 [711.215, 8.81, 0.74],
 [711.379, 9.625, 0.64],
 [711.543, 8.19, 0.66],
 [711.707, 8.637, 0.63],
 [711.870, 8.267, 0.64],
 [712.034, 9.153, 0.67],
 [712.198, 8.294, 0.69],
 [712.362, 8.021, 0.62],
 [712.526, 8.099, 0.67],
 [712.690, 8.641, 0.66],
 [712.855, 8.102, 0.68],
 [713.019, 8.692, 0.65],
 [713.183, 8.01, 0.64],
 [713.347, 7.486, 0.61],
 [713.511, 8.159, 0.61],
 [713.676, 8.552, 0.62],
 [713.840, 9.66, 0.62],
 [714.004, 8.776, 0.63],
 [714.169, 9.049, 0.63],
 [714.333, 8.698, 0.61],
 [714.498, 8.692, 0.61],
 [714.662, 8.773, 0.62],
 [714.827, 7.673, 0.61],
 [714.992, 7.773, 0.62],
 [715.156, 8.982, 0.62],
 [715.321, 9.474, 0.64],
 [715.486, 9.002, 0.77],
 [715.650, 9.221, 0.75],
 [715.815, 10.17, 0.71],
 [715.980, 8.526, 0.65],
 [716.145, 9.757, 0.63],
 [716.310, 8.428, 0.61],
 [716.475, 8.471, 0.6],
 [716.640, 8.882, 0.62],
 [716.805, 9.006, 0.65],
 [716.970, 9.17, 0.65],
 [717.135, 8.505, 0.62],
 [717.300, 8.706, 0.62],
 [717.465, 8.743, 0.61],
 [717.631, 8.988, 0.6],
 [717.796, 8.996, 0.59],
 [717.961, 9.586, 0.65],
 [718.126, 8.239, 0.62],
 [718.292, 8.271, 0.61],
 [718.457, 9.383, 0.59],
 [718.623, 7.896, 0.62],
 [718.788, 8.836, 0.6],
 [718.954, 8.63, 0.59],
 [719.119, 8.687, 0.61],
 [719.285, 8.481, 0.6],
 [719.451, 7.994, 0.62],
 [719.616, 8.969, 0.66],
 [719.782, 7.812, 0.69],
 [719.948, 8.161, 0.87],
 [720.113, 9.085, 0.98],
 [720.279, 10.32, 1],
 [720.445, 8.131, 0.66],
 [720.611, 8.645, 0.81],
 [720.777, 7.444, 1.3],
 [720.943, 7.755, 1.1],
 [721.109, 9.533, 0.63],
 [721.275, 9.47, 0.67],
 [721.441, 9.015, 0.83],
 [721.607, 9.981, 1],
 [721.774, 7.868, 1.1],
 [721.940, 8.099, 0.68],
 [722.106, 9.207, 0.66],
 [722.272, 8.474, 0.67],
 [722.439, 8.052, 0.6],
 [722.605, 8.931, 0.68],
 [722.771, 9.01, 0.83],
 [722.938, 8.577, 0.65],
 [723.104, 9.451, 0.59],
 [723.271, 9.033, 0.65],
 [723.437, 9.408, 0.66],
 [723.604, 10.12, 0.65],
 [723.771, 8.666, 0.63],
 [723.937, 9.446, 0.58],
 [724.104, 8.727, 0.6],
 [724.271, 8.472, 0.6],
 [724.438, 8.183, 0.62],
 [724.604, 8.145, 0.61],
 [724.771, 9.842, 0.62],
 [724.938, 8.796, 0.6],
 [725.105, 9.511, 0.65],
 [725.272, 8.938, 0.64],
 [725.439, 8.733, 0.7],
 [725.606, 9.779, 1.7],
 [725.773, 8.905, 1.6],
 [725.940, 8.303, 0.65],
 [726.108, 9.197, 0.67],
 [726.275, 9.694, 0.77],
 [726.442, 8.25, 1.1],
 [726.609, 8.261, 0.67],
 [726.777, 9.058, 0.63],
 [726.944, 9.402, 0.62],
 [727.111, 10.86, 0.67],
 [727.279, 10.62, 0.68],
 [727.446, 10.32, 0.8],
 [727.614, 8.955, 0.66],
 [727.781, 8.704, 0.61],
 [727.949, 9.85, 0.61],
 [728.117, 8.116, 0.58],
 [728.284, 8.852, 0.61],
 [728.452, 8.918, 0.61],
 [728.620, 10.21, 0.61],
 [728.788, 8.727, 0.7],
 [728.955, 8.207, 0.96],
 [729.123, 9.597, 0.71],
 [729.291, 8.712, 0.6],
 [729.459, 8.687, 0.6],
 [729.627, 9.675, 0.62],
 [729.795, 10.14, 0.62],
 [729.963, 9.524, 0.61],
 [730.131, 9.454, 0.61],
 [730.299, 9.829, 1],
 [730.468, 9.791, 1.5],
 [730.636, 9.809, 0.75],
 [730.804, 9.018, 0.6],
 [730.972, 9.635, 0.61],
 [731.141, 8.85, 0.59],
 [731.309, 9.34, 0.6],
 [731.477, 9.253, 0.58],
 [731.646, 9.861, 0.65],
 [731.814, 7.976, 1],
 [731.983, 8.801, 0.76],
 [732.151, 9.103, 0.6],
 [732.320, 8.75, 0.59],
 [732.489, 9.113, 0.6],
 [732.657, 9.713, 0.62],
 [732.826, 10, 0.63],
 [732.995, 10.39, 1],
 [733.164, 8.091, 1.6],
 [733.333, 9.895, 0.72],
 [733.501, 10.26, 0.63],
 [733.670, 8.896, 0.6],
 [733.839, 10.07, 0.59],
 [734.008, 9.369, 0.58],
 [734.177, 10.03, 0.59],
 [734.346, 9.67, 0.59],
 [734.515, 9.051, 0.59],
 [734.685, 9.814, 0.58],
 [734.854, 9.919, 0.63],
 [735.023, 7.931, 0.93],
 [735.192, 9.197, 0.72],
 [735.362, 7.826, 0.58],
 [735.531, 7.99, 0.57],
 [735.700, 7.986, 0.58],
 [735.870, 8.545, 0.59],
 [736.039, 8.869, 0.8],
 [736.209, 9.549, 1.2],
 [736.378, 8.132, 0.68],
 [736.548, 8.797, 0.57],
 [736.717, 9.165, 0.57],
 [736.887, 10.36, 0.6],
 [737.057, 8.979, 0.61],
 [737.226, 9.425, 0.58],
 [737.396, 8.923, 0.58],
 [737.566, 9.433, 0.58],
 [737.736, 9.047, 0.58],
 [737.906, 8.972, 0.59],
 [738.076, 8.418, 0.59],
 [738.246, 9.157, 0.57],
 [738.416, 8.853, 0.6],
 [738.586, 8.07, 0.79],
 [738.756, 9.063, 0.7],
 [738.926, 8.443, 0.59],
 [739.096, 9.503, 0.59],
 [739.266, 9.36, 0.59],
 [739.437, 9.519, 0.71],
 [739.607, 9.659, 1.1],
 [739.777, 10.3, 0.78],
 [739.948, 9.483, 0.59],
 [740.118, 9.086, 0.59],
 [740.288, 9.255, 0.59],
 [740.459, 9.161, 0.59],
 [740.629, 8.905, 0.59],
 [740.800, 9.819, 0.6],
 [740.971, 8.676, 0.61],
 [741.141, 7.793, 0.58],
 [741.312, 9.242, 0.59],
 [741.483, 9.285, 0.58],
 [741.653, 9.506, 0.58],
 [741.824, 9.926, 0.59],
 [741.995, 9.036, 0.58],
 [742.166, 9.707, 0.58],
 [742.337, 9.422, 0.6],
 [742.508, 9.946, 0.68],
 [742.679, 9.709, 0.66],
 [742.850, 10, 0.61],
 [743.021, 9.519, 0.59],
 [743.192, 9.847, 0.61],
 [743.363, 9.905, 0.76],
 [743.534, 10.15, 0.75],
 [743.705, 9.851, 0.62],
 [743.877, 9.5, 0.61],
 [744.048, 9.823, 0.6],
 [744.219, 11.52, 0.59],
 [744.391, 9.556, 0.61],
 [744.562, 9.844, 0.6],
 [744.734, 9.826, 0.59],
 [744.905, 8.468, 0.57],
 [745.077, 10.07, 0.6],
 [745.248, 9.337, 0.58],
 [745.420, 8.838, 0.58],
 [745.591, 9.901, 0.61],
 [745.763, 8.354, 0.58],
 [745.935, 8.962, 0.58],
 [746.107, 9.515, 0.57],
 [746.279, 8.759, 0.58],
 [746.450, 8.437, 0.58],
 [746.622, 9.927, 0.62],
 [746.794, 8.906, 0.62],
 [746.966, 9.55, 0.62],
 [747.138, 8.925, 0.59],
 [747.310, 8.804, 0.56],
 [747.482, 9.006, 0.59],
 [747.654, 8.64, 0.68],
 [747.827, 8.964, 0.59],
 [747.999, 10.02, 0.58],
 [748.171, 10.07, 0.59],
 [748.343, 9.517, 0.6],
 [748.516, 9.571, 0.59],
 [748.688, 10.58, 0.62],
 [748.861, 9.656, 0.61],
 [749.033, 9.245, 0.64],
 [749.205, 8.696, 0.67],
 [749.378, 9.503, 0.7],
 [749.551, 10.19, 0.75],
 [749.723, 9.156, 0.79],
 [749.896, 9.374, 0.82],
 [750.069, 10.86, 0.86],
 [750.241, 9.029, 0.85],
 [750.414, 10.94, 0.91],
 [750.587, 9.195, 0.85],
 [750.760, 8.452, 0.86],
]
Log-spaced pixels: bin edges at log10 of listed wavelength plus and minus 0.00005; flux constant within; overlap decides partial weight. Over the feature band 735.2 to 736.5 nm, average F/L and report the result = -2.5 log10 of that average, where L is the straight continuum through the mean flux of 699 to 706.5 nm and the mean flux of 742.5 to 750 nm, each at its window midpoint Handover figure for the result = 0.12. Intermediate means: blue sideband 9.38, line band 8.47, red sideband 9.5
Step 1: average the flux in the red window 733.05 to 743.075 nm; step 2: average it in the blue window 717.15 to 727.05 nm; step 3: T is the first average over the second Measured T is 1.04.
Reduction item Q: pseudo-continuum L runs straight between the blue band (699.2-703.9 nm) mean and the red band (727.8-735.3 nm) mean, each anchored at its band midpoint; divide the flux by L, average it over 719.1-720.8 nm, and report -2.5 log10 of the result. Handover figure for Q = 0.09 mag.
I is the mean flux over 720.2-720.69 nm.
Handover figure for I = 9.02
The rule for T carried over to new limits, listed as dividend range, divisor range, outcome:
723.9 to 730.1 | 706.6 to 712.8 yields 1.04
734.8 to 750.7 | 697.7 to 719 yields 1.02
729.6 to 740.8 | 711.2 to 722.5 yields 1.06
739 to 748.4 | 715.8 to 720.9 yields 1.08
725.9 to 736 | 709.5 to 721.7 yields 1.06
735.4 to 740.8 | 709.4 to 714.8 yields 1.05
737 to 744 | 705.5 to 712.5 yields 1.04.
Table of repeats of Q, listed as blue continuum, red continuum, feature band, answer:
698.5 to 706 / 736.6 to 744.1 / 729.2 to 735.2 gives -0.002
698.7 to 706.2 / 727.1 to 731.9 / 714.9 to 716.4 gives 0.042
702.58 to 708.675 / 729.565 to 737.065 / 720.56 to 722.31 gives 0.078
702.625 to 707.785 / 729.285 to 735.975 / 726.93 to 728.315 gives -0.030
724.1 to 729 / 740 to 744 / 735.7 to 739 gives 0.049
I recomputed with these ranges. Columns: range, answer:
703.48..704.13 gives 9.33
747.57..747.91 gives 8.78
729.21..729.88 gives 9.31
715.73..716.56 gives 9.06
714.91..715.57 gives 8.82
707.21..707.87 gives 9.68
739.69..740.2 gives 9.63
